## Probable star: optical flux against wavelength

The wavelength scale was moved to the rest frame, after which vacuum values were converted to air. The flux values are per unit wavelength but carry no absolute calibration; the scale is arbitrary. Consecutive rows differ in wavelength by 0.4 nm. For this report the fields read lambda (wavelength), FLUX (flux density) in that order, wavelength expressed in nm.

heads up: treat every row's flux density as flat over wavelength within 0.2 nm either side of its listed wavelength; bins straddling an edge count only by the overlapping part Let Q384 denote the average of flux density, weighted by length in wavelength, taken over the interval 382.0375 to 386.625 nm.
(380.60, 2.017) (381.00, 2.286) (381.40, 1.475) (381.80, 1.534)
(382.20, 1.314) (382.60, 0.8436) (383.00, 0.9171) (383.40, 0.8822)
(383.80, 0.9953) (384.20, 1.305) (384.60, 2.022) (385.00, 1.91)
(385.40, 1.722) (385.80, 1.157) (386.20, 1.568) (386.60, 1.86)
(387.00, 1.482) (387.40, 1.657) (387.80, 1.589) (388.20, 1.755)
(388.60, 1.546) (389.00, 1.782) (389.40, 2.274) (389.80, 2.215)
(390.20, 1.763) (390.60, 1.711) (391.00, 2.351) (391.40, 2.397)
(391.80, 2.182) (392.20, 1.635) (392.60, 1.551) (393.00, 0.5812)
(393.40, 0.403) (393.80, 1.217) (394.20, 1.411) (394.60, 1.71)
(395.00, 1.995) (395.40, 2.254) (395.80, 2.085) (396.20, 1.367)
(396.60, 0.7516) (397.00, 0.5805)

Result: 1.36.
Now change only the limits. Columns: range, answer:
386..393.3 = 1.75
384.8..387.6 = 1.62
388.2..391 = 1.91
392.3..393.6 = 0.906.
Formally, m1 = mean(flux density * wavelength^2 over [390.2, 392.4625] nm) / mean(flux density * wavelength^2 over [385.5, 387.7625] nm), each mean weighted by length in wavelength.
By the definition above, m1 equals 1.3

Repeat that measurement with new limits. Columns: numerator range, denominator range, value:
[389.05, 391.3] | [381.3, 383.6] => 1.87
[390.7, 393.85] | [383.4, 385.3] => 1.08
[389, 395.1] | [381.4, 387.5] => 1.24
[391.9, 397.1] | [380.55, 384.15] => 1.10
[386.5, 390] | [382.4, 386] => 1.40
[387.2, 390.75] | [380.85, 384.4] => 1.48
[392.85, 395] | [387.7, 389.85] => 0.65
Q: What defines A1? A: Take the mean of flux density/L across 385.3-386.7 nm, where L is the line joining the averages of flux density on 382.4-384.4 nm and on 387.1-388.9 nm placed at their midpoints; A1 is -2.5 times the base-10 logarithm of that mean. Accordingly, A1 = -0.14 mag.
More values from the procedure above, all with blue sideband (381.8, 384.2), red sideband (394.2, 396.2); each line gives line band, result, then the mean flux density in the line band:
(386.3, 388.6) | -0.21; 1.65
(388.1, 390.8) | -0.24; 1.87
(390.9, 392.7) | -0.23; 2.03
